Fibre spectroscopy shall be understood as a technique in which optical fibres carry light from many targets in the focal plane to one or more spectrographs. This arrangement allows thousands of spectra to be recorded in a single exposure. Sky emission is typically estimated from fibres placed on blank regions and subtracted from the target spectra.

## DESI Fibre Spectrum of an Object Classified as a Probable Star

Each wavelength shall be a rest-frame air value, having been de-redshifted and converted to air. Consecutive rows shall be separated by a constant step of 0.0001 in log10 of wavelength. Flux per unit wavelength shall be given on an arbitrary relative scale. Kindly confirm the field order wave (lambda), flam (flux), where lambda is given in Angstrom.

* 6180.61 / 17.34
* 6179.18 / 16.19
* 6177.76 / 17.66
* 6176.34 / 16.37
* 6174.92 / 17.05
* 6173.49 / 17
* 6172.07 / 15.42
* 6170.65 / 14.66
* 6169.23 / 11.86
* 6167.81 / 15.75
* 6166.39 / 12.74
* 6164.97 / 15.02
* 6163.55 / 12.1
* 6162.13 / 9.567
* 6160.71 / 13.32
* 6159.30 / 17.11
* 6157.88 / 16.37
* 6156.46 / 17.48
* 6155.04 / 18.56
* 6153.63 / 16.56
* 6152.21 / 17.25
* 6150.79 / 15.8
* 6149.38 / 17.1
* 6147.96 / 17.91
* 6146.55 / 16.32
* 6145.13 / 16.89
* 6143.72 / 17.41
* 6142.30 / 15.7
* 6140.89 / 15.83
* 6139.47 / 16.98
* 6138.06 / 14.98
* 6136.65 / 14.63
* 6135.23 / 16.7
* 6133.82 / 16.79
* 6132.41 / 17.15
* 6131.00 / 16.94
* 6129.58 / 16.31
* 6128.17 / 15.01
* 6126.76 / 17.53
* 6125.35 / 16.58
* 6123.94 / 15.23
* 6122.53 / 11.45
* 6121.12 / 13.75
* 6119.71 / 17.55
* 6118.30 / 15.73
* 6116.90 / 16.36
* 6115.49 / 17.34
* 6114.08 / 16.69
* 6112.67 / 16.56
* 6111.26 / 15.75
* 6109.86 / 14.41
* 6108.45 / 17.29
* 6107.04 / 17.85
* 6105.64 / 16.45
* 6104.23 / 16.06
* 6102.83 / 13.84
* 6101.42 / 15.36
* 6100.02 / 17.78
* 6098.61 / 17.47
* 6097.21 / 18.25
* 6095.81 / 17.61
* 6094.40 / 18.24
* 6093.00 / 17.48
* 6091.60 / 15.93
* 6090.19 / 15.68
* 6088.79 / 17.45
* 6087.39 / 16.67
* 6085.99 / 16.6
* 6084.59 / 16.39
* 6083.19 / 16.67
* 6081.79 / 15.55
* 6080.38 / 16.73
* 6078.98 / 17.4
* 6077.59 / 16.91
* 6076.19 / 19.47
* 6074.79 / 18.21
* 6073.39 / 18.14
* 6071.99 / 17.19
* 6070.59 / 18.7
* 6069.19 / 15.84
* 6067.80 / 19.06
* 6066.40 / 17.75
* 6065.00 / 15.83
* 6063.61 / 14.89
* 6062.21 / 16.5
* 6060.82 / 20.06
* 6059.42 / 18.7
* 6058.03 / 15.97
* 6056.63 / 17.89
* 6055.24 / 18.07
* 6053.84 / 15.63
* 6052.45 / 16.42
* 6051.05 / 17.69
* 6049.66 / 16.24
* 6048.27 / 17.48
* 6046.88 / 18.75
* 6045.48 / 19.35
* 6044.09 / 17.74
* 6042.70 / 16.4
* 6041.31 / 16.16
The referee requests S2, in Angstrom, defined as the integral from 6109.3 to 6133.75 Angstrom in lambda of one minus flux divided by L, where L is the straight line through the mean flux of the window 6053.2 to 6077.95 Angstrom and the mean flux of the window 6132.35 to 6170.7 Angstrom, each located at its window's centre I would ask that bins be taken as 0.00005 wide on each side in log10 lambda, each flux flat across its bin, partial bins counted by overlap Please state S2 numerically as 0.5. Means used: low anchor 17.5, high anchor 15.7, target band 15.9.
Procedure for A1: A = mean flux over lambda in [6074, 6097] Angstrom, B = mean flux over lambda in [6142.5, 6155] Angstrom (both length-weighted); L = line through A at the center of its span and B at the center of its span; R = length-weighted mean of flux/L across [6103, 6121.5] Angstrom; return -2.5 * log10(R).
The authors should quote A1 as 0.05 mag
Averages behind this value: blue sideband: 17.1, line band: 16.3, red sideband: 16.9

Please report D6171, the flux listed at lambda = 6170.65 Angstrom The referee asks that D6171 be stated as 14.66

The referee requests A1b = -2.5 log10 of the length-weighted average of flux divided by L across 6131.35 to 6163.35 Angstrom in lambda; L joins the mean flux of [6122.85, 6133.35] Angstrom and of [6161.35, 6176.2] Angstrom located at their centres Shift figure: -0.06 mag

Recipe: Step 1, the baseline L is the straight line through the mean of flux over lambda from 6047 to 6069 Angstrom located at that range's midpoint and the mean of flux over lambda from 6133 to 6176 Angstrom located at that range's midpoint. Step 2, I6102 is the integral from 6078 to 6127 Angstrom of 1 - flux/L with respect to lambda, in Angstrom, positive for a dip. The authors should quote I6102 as 0.4 Angstrom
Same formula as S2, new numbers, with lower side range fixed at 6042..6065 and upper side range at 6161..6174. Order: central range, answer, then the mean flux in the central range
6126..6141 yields -1.50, 16.3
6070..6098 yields -1.54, 17.3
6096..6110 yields -0.75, 16.6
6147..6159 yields -2.48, 17.1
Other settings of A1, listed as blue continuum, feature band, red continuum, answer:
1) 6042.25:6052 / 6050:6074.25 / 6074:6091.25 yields 0.00 mag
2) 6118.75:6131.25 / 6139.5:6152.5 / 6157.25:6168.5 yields -0.14 mag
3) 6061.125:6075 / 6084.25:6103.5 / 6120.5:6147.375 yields 0.00 mag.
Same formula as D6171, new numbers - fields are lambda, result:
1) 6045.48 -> 19.35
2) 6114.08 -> 16.69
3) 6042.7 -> 16.4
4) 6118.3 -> 15.73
